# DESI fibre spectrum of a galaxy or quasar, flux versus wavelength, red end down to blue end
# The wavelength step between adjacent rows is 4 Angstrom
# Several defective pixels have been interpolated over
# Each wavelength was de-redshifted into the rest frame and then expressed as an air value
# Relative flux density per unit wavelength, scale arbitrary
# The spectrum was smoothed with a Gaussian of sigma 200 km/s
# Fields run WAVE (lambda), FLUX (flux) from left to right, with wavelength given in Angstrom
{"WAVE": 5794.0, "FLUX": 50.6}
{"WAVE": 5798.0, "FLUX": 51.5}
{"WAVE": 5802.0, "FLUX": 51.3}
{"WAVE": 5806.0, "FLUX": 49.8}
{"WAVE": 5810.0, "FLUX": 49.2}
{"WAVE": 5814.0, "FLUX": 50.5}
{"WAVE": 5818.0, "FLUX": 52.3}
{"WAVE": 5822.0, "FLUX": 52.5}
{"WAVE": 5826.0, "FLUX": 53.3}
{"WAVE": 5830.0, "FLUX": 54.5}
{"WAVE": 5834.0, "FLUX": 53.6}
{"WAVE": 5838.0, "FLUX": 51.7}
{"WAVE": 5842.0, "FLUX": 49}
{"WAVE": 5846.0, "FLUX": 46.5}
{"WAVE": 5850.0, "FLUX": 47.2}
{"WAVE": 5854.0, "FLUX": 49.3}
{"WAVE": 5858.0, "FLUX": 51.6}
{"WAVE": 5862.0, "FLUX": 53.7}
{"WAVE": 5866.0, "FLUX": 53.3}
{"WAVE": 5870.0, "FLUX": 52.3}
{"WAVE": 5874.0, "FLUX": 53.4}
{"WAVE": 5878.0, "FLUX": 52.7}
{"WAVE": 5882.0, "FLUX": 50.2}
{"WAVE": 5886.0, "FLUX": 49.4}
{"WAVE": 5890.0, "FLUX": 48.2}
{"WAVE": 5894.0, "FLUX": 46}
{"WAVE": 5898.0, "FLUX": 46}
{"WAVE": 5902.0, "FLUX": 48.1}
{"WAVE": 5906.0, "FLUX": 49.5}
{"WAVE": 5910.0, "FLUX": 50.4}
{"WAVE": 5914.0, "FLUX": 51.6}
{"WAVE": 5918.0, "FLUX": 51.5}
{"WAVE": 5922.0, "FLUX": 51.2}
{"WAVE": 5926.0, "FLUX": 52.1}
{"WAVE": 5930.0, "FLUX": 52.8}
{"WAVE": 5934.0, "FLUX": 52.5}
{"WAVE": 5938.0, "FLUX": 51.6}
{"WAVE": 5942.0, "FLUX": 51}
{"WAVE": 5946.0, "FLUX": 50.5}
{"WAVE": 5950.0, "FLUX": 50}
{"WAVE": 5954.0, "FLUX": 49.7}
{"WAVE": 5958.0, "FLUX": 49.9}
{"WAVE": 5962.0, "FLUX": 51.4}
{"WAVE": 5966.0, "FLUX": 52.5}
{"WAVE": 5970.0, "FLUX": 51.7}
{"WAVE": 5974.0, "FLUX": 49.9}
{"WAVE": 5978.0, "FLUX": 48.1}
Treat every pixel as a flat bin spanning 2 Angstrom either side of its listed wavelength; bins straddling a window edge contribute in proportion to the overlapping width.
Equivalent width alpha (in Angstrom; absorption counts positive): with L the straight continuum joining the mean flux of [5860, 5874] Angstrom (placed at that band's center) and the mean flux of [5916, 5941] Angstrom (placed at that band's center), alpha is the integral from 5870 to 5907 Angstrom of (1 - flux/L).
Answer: 2.3 Angstrom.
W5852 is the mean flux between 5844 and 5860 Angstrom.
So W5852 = 48.6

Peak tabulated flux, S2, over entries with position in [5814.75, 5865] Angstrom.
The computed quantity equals 54.5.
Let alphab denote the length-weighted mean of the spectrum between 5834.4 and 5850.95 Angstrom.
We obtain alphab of 49.2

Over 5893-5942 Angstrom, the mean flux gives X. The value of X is 50.4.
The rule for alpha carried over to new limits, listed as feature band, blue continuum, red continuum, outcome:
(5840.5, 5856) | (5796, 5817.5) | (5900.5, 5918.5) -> 0.8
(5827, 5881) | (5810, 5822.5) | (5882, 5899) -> -2.1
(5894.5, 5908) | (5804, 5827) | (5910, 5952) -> 1.0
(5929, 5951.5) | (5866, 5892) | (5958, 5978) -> -0.2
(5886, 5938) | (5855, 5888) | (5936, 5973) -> 1.4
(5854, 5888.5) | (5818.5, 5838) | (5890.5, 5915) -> -1.0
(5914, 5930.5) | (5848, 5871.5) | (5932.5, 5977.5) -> -0.3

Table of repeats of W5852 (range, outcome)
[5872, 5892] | 50.8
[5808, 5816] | 49.9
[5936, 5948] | 51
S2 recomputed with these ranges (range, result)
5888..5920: 51.6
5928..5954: 52.8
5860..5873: 53.7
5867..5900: 53.4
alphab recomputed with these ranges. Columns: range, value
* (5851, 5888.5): 51.6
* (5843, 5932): 50.3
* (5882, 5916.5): 48.8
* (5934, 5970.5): 51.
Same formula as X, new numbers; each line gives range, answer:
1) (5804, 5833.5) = 51.8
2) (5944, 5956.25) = 50.1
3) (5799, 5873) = 51.2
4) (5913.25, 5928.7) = 51.7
